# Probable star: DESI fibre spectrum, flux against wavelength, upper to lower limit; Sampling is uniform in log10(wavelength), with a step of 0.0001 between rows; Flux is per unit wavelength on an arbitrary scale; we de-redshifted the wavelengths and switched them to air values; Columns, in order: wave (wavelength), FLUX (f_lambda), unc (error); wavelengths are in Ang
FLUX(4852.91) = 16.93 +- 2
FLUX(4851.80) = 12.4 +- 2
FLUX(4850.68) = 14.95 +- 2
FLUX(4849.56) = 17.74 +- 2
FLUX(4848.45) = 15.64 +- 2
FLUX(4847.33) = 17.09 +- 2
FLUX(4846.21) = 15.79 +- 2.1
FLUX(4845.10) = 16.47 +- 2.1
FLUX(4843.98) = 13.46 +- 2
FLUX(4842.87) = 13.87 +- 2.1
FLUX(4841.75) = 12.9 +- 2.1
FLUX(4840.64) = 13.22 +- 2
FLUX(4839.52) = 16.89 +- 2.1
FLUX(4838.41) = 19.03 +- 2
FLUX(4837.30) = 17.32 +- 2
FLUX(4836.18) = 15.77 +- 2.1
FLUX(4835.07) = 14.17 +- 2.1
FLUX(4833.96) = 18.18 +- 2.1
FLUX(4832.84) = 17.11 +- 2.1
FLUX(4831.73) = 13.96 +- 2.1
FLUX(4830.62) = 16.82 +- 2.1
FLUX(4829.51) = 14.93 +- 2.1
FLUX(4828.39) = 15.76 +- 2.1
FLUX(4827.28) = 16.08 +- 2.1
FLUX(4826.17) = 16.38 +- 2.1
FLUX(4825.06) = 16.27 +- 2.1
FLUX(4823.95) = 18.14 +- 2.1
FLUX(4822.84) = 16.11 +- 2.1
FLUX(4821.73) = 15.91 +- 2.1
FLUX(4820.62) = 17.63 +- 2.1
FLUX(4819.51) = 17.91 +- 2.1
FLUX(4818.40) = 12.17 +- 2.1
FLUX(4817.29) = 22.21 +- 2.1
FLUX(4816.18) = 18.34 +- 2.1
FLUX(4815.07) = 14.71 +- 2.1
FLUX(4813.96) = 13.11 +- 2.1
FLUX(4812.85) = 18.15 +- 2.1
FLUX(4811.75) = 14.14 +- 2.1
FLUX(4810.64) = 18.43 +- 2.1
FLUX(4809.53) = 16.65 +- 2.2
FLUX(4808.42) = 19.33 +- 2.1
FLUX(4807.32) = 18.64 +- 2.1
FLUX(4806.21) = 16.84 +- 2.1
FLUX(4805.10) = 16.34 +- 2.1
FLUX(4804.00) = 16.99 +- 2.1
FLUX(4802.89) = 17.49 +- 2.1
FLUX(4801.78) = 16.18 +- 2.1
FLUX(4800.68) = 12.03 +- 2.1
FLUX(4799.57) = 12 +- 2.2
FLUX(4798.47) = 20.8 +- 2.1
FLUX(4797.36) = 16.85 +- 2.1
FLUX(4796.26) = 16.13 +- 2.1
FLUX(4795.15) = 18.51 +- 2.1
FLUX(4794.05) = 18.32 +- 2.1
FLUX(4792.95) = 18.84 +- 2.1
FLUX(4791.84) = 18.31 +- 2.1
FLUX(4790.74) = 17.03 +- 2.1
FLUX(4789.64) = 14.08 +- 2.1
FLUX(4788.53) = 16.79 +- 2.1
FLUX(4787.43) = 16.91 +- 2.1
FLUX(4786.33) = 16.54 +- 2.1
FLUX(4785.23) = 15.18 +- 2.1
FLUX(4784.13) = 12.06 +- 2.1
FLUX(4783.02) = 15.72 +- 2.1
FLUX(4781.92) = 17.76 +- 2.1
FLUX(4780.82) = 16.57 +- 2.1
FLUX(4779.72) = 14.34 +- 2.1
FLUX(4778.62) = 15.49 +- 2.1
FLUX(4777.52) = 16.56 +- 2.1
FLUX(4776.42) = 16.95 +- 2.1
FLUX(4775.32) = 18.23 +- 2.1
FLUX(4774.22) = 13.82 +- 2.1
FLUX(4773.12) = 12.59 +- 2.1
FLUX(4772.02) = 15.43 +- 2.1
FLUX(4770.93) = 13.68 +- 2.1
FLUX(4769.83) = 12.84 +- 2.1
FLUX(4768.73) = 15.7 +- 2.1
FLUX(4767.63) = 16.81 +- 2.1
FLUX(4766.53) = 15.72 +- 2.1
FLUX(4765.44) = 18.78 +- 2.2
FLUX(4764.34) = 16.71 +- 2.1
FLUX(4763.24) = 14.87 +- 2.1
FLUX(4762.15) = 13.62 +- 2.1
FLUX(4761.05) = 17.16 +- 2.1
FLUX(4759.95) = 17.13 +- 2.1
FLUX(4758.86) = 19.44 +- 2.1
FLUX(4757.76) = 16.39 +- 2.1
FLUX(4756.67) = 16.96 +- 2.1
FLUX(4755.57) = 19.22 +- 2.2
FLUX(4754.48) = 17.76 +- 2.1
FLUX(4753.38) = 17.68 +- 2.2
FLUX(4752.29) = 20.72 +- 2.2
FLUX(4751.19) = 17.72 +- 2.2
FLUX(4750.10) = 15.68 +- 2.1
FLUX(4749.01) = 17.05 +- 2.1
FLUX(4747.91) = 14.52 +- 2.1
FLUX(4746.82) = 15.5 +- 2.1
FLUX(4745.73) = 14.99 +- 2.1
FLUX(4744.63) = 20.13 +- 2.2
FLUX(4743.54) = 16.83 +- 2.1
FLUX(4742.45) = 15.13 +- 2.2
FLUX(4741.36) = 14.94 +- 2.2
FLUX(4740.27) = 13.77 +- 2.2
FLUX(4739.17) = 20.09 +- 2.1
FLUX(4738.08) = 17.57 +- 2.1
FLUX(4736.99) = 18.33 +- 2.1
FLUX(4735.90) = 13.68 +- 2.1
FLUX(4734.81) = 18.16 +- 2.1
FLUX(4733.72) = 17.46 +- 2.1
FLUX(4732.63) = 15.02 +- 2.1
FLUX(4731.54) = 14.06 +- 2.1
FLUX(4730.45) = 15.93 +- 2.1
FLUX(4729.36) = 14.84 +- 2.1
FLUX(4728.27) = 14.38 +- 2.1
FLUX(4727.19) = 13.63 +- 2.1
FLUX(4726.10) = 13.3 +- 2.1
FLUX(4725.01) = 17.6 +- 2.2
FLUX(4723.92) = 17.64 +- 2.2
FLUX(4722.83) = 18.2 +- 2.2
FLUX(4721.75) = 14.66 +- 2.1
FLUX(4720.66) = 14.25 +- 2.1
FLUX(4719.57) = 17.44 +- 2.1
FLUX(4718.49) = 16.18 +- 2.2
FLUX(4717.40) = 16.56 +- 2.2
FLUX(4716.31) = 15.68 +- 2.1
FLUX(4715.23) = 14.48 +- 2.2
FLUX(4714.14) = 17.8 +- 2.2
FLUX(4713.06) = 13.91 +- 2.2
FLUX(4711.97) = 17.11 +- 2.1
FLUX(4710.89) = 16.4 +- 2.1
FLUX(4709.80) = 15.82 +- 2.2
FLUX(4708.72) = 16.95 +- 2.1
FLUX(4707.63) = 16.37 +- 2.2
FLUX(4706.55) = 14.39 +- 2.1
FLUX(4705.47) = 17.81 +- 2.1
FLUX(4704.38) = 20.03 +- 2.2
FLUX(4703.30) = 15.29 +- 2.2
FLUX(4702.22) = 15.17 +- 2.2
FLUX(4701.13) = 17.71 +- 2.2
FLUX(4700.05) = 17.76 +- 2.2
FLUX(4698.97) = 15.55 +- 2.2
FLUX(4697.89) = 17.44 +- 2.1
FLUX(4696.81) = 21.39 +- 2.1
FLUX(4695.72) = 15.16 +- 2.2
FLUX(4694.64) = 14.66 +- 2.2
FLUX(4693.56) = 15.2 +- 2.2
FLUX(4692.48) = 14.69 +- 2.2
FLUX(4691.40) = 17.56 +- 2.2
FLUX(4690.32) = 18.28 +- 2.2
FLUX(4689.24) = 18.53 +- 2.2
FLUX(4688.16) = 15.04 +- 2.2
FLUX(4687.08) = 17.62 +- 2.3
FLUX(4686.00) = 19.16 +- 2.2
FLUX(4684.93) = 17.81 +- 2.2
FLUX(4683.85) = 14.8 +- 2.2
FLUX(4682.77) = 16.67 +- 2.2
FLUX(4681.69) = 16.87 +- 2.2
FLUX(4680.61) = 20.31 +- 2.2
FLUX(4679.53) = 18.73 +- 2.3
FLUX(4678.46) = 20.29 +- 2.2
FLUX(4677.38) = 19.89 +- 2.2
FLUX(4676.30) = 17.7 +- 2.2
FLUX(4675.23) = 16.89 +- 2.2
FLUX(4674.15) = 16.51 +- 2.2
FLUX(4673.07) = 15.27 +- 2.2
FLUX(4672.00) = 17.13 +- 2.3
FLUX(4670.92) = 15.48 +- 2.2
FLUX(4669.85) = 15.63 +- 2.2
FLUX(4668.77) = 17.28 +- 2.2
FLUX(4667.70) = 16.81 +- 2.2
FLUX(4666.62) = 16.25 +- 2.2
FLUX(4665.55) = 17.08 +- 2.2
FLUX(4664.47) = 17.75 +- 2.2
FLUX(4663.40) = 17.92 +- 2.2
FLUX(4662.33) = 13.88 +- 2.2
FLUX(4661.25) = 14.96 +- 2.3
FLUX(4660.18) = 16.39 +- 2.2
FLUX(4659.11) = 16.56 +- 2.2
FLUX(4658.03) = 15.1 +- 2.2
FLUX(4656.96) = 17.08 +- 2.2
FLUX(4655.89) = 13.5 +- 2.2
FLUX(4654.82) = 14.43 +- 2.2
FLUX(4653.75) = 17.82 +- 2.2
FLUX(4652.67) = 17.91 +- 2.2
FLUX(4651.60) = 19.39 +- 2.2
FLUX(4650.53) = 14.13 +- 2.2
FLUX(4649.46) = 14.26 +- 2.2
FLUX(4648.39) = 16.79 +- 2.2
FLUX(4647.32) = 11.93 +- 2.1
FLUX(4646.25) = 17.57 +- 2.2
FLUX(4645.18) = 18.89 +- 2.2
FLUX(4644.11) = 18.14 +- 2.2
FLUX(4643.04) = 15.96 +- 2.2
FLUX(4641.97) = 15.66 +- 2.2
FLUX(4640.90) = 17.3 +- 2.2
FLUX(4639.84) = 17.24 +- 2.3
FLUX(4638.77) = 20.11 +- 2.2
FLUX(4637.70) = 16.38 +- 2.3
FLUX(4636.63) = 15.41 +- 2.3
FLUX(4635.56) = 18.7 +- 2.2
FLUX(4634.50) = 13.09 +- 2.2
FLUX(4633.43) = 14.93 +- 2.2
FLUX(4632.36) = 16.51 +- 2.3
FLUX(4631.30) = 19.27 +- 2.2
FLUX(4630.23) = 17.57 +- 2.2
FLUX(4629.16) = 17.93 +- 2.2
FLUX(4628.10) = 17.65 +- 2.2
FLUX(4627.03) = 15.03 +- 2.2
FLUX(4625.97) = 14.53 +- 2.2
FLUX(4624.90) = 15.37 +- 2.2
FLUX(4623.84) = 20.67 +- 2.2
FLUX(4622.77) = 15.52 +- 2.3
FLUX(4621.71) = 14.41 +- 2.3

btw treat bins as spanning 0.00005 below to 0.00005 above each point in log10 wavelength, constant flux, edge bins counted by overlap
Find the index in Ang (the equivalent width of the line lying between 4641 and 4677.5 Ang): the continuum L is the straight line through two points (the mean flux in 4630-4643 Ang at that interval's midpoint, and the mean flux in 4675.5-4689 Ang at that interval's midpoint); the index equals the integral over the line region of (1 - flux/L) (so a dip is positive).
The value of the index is 2.0 Ang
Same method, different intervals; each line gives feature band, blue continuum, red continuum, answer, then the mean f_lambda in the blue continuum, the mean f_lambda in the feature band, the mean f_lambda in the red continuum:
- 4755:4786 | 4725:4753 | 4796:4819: 0.8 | 16.2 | 15.9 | 16.6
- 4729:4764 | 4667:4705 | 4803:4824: 0.8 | 17.1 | 16.6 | 16.9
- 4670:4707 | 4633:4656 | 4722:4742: -2.1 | 16.4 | 17.1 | 16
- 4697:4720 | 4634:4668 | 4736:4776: -0.2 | 16.4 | 16.5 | 16.5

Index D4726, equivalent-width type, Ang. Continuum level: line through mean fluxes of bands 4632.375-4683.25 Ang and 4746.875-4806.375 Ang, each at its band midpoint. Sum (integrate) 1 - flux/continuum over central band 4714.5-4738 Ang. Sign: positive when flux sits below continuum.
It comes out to 0.9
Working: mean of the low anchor 16.7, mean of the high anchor 16.4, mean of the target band 15.8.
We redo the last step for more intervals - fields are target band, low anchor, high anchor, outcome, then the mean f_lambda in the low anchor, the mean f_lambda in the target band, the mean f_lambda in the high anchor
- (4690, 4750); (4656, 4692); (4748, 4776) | 1.7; 17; 16.2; 16.4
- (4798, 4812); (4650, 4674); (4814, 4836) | -0.2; 16.3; 16.6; 16.4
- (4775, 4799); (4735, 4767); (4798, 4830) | -0.1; 16.8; 16.7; 16.5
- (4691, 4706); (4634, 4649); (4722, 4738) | -0.6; 16.7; 16.8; 15.9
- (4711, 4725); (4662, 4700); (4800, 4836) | 0.6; 17.1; 16.2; 16.4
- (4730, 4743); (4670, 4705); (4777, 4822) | 0.6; 17.2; 16.2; 16.5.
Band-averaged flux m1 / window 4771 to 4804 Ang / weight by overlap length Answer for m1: 16.1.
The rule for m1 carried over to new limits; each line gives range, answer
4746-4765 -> 16.9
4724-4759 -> 16.5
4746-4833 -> 16.4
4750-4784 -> 16.3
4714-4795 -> 16.2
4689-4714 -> 16.7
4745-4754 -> 16.8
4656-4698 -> 16.9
